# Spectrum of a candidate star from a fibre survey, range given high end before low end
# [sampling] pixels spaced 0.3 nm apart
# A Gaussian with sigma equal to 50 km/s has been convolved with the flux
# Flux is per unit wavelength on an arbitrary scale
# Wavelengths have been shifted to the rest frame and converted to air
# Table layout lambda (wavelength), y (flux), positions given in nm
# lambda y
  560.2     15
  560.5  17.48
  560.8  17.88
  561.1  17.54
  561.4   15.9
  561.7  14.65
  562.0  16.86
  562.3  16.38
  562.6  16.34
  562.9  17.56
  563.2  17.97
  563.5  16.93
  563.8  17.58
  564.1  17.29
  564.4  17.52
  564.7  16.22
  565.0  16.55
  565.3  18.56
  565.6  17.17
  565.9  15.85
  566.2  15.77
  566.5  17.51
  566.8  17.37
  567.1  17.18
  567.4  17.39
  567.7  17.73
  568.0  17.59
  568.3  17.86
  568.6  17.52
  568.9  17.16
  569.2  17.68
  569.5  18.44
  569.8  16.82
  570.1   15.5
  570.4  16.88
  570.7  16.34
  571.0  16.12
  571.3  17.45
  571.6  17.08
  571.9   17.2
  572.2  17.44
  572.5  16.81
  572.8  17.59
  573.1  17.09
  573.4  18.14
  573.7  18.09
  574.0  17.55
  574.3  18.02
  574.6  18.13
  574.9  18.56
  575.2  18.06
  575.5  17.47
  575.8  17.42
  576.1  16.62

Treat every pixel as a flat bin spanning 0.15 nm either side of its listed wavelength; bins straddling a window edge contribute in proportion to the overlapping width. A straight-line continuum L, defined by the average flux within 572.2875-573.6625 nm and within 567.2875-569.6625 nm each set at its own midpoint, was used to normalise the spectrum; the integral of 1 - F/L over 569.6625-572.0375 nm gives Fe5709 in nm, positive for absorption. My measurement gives 0.12 nm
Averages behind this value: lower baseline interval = 17.7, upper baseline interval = 17.5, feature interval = 16.7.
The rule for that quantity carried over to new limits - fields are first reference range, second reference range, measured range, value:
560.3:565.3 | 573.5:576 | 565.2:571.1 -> 0.084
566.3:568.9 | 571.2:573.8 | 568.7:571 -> 0.068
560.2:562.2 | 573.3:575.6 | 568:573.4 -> 0.137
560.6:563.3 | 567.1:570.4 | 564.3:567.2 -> 0.023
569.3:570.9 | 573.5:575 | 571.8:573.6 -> 0.019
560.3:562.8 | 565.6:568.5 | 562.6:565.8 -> -0.075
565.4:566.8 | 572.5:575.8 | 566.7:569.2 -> -0.075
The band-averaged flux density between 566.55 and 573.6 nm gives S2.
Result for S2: 17.2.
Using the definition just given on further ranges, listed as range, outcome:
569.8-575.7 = 17.3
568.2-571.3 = 17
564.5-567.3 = 16.9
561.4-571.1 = 17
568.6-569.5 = 17.6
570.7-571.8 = 16.8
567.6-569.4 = 17.6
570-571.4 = 16.5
